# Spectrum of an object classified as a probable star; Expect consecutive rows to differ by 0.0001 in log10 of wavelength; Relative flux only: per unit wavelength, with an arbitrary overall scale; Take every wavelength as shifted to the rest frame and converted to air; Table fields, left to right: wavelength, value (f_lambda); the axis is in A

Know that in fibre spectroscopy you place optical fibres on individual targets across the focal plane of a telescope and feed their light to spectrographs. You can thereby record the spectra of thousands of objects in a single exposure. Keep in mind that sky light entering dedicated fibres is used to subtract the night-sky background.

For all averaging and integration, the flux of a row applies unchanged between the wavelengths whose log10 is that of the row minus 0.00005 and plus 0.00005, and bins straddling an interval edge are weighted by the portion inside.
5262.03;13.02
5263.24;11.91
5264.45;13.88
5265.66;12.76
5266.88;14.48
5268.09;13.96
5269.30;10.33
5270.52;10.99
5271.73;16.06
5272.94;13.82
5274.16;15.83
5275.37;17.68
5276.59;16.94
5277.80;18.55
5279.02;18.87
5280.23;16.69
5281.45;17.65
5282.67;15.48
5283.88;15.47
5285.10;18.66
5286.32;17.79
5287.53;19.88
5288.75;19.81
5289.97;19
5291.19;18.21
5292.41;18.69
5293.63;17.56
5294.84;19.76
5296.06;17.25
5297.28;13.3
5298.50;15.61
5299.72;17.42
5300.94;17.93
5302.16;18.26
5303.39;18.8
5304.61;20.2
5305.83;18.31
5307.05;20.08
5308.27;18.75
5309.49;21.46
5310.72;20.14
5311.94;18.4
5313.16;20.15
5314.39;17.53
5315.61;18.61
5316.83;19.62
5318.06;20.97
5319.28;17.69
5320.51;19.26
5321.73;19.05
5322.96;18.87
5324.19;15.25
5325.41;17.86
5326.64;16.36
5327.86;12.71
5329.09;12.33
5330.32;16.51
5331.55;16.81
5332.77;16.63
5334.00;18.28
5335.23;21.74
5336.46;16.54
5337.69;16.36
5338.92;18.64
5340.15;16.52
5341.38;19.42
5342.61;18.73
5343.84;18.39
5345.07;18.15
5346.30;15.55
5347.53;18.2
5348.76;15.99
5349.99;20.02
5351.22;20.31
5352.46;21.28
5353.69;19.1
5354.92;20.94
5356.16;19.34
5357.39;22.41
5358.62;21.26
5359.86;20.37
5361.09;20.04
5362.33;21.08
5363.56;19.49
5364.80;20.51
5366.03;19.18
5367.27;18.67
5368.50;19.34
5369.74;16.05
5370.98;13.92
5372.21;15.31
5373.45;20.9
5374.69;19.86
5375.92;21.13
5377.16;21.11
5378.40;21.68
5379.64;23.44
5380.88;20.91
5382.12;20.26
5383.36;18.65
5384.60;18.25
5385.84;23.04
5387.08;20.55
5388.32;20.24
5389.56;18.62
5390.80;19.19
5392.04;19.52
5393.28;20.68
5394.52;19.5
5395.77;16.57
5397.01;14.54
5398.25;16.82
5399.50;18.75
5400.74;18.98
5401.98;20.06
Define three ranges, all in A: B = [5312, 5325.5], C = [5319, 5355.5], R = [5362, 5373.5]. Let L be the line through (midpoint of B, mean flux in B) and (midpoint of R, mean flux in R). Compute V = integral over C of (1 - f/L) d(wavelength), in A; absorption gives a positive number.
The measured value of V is 1.4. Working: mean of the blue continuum 18.6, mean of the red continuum 18.3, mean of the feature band 17.8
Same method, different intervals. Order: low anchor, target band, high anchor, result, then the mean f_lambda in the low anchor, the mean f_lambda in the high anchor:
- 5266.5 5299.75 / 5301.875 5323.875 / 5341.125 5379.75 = -1.9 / 16.6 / 19.4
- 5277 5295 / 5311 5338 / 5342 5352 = 0.8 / 18.1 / 18.2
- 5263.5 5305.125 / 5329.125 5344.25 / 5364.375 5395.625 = 0.5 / 16.6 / 19.6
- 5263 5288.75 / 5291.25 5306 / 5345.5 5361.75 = -0.8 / 15.8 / 19.6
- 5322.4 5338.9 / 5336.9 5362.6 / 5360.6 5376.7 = -1.9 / 16.7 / 18.9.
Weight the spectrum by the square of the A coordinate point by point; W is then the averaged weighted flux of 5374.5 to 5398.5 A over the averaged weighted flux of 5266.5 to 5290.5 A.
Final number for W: 1.3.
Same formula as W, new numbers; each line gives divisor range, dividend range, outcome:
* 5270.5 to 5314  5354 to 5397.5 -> 1.13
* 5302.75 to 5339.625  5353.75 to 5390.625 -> 1.12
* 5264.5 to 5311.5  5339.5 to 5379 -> 1.15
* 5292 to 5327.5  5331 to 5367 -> 1.05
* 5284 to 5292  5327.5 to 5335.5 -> 0.89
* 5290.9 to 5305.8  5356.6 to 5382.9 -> 1.15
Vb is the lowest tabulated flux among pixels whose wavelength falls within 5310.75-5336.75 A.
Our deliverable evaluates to 12.33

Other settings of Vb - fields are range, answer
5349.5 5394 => 13.92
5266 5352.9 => 10.33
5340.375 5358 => 15.55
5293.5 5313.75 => 13.3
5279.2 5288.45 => 15.47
